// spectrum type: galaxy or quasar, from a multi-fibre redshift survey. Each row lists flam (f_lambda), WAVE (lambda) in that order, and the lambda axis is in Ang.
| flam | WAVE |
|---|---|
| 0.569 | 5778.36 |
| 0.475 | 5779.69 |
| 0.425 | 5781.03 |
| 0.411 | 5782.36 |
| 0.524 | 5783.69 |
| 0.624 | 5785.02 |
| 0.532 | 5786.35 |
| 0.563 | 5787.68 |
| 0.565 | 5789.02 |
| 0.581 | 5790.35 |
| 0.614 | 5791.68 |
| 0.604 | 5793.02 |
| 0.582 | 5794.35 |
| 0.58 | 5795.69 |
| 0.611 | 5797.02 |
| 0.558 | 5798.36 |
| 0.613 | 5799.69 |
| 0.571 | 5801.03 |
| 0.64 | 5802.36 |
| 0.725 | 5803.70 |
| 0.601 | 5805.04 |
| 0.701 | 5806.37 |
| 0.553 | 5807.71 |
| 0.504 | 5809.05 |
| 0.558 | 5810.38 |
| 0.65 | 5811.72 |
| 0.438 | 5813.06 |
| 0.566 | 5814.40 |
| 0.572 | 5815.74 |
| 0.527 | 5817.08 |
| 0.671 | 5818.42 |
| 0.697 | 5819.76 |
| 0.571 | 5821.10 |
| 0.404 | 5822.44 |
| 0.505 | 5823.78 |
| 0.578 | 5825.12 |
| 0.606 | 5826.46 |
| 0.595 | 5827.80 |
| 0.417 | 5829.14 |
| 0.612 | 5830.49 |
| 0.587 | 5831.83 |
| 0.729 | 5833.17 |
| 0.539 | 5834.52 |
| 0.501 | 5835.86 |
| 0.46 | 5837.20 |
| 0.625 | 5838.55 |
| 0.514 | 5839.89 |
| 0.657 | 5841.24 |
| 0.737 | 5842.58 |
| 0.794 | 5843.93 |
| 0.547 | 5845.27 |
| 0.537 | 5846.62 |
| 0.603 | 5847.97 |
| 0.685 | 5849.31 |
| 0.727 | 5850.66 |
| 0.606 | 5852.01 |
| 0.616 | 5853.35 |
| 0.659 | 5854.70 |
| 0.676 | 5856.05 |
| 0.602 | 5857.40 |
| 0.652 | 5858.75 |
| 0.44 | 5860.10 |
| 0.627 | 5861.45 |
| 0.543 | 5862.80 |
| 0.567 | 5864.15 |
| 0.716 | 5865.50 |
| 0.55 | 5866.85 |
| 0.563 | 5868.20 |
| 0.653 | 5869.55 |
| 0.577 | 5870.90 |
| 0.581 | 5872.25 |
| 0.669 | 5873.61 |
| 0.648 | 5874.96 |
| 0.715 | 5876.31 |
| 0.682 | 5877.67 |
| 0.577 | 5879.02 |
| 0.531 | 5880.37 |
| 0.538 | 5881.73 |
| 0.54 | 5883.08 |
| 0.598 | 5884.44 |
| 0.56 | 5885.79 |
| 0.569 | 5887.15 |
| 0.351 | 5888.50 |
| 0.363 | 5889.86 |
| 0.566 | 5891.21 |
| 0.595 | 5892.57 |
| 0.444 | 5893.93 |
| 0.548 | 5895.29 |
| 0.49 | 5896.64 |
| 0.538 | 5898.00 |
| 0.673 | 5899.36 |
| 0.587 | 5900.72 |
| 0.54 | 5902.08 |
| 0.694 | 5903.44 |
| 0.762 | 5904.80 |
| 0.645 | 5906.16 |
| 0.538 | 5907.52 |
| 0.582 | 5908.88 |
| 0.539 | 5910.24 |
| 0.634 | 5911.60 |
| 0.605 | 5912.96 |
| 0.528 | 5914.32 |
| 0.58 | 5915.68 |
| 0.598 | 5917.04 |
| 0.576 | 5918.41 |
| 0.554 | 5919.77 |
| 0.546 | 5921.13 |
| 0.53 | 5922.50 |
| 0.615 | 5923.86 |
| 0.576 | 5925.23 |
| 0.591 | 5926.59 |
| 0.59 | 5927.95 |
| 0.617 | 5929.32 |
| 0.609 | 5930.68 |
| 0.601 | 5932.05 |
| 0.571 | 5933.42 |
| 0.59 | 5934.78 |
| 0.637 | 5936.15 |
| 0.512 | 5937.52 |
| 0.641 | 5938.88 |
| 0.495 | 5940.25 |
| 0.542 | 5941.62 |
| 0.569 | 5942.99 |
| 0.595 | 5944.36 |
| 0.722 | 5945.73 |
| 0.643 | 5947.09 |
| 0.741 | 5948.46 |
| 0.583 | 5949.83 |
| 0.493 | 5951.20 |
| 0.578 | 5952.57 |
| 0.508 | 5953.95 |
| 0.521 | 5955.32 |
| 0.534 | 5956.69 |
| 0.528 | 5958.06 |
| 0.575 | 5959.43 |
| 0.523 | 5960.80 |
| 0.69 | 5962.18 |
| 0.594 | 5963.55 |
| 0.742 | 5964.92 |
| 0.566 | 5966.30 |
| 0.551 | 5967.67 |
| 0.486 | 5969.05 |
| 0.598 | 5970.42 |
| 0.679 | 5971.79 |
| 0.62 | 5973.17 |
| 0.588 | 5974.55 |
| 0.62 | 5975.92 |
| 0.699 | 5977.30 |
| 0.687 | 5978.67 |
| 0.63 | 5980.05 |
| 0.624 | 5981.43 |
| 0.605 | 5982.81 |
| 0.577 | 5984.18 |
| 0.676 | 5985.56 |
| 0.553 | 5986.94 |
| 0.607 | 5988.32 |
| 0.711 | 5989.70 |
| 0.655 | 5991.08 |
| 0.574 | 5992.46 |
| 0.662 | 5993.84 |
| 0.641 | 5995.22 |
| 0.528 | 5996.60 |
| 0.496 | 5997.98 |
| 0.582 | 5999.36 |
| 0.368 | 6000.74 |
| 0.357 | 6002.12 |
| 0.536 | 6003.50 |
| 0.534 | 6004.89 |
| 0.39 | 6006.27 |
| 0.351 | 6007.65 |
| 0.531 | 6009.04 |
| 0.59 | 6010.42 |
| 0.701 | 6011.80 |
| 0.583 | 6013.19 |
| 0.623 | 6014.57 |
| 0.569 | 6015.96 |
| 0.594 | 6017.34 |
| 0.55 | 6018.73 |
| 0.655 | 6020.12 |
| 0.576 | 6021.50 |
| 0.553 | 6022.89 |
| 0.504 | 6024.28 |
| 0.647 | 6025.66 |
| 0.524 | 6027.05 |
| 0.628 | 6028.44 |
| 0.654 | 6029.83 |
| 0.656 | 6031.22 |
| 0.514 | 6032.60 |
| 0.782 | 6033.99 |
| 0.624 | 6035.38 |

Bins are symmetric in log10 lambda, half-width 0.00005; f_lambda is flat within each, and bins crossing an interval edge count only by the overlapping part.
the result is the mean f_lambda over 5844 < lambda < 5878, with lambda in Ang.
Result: 0.62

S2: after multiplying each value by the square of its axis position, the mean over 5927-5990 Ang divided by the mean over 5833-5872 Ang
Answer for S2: 1.02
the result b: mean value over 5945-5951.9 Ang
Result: 0.637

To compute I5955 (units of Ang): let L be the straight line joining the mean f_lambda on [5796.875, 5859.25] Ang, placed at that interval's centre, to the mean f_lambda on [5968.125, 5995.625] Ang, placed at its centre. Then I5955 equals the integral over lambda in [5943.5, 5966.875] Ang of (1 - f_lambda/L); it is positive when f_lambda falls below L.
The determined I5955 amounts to 0.9 Ang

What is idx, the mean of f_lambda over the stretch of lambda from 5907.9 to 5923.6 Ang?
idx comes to 0.571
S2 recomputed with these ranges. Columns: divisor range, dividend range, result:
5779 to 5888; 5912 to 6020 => 1.03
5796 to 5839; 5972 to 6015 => 1.06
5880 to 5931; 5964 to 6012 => 1.05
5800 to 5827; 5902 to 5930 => 1.06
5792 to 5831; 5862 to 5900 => 1.01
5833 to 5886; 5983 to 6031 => 0.98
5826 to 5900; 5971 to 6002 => 1.07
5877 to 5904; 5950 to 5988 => 1.11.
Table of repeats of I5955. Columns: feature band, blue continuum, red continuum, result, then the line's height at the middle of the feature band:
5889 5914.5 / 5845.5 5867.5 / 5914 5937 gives 0.91 Ang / 0.593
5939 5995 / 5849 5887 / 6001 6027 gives -3.98 Ang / 0.565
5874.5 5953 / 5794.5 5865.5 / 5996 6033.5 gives -0.90 Ang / 0.574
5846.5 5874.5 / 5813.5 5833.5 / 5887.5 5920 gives -2.24 Ang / 0.568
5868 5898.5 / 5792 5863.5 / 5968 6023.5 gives 1.46 Ang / 0.589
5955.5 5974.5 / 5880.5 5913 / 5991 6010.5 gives -2.14 Ang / 0.53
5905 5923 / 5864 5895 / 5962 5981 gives 0.36 Ang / 0.591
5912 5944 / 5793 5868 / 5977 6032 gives 0.43 Ang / 0.586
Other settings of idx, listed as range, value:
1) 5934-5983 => 0.597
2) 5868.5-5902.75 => 0.565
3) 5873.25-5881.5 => 0.63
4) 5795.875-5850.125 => 0.589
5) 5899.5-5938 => 0.592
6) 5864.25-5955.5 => 0.583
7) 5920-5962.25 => 0.581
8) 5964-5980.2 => 0.622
